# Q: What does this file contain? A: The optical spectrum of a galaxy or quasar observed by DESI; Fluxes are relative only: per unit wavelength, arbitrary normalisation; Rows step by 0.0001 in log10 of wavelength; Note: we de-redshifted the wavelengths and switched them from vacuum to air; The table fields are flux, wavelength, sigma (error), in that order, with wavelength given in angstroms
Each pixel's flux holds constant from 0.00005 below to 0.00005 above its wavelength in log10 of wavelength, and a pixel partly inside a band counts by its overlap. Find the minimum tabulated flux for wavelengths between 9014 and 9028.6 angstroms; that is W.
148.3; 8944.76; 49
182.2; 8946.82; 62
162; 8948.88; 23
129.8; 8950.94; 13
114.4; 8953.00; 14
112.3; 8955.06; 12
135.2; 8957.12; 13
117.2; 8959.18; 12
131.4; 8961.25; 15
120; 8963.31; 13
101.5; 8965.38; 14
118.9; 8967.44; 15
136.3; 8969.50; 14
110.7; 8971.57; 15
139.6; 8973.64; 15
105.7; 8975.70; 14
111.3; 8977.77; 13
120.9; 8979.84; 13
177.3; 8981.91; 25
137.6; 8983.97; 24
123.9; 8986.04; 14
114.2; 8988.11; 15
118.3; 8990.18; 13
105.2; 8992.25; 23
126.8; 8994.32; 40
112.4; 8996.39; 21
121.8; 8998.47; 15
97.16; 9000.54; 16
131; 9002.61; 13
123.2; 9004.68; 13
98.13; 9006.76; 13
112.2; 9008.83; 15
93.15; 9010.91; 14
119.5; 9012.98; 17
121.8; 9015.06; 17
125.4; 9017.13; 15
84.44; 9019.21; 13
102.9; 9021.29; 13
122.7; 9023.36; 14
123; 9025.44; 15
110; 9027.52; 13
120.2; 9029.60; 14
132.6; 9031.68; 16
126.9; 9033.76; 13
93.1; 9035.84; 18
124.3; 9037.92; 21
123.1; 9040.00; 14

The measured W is 84.44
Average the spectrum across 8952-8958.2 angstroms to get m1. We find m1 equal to 121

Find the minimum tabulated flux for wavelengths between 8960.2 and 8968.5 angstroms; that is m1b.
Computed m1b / 101.5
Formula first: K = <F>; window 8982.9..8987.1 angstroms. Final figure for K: 131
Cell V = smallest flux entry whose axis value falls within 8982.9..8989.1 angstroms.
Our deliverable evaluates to 114.2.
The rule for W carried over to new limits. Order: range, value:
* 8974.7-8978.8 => 105.7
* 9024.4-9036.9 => 93.1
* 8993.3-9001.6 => 97.16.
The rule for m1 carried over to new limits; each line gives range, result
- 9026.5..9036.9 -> 117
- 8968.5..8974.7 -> 129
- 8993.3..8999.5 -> 120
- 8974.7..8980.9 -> 113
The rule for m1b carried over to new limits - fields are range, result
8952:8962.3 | 112.3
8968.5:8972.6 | 110.7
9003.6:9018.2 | 93.15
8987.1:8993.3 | 105.2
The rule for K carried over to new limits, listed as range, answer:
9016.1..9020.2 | 105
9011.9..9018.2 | 122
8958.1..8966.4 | 118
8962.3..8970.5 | 119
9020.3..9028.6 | 115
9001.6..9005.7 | 127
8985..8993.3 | 115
